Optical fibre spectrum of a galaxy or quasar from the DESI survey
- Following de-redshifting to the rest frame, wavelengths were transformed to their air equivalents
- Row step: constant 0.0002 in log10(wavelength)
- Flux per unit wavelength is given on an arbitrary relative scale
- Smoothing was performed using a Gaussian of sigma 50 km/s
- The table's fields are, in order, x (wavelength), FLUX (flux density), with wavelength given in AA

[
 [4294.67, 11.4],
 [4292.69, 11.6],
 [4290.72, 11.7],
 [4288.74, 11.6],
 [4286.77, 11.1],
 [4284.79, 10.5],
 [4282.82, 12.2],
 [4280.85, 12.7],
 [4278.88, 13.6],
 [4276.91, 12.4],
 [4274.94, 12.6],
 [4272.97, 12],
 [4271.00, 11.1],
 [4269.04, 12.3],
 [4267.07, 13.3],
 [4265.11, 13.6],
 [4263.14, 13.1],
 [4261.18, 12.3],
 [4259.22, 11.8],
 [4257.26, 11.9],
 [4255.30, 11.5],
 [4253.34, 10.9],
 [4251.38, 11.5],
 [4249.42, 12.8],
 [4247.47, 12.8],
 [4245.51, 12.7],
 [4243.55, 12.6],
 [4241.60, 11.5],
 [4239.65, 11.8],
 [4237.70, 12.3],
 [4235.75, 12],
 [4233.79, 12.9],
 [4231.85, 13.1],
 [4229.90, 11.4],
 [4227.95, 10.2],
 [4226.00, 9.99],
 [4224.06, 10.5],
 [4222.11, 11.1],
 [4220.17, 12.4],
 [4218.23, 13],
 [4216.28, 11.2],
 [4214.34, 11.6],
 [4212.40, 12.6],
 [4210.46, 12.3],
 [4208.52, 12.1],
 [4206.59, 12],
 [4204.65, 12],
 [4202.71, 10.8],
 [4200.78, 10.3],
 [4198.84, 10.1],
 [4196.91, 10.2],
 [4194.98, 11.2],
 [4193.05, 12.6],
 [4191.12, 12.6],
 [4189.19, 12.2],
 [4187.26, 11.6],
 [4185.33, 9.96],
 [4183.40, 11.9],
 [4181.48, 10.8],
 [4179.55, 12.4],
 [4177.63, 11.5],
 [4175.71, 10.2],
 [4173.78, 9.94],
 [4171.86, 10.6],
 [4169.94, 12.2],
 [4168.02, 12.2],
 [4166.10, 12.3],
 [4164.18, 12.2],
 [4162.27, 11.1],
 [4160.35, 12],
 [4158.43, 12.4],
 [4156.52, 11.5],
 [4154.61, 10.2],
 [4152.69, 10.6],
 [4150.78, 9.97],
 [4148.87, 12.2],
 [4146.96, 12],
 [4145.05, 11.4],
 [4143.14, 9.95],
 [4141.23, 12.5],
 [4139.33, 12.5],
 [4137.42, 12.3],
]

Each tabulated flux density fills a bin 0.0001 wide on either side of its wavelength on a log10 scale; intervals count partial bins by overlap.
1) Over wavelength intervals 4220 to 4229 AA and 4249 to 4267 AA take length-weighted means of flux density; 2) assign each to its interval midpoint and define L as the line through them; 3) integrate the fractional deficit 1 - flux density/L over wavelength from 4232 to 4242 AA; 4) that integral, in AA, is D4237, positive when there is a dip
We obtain -0.9 AA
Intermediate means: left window 10.7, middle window 12.2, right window 12.2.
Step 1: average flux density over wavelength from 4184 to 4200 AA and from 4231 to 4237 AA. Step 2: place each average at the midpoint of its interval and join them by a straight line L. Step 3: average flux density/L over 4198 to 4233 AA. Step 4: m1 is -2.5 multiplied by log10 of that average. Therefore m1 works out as 0.05 mag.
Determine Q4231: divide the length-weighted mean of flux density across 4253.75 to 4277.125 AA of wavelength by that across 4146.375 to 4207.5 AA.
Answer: 1.1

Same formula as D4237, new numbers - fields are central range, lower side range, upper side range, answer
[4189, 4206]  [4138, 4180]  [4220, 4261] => 0.4 AA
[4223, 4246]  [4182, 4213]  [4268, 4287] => 0.1 AA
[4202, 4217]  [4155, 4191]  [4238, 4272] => 0.0 AA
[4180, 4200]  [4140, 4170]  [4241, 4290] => 0.7 AA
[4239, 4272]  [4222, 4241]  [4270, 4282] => -0.6 AA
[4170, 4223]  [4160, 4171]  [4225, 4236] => 1.4 AA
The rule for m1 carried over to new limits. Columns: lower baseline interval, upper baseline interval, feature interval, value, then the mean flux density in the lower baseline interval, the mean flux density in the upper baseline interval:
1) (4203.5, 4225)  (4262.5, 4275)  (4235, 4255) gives 0.02 mag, 11.9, 12.6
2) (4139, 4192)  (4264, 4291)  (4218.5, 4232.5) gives 0.05 mag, 11.4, 12.2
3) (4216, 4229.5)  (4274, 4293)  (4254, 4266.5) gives -0.06 mag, 11.2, 12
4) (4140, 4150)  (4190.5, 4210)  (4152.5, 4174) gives 0.00 mag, 11.6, 11.4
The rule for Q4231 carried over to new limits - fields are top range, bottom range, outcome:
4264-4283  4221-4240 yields 1.09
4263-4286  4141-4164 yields 1.10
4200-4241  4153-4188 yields 1.03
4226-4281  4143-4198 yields 1.07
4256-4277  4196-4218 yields 1.08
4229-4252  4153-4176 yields 1.08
